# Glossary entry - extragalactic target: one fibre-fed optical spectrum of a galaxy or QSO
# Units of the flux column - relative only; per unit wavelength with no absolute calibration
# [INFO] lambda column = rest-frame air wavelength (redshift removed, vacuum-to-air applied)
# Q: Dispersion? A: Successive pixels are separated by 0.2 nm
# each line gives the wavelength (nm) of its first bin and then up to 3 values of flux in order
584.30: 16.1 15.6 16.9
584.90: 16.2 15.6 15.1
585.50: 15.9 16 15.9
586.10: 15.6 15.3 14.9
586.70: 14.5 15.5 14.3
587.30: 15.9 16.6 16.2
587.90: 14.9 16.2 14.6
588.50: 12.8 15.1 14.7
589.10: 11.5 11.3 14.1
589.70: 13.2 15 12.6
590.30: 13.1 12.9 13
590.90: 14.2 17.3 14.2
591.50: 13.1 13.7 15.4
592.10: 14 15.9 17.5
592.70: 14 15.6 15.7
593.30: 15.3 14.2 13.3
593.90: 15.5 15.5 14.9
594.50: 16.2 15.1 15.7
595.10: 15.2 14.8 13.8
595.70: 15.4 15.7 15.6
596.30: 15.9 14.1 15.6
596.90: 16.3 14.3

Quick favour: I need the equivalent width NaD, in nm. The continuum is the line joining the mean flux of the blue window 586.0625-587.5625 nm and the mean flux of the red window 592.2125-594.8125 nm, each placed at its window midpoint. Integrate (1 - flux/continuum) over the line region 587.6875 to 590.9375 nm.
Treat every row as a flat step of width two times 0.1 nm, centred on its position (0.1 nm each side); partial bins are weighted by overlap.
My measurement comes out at 0.32 nm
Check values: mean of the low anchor 15.3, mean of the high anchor 15.3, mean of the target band 13.8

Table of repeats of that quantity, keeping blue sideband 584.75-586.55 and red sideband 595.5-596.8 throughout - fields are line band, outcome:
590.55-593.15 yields 0.10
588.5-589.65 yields 0.17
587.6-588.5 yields 0.02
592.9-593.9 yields 0.04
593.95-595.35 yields 0.00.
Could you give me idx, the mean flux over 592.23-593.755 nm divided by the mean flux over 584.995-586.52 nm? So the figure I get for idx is 0.98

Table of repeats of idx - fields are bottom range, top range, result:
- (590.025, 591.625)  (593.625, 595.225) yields 1.10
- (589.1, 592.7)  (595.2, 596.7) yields 1.07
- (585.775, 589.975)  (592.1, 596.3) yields 1.04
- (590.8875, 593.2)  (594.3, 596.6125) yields 1.01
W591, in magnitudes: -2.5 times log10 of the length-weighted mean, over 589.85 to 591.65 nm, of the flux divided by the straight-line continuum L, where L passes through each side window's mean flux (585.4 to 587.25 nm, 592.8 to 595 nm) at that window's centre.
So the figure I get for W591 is 0.10 mag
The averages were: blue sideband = 15.3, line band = 13.9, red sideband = 15.2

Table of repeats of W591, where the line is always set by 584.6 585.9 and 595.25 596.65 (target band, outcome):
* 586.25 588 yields 0.03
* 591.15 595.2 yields 0.02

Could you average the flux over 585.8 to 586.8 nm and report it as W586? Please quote 15.2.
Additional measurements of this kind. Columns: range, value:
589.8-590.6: 13.4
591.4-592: 14.1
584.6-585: 16.5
